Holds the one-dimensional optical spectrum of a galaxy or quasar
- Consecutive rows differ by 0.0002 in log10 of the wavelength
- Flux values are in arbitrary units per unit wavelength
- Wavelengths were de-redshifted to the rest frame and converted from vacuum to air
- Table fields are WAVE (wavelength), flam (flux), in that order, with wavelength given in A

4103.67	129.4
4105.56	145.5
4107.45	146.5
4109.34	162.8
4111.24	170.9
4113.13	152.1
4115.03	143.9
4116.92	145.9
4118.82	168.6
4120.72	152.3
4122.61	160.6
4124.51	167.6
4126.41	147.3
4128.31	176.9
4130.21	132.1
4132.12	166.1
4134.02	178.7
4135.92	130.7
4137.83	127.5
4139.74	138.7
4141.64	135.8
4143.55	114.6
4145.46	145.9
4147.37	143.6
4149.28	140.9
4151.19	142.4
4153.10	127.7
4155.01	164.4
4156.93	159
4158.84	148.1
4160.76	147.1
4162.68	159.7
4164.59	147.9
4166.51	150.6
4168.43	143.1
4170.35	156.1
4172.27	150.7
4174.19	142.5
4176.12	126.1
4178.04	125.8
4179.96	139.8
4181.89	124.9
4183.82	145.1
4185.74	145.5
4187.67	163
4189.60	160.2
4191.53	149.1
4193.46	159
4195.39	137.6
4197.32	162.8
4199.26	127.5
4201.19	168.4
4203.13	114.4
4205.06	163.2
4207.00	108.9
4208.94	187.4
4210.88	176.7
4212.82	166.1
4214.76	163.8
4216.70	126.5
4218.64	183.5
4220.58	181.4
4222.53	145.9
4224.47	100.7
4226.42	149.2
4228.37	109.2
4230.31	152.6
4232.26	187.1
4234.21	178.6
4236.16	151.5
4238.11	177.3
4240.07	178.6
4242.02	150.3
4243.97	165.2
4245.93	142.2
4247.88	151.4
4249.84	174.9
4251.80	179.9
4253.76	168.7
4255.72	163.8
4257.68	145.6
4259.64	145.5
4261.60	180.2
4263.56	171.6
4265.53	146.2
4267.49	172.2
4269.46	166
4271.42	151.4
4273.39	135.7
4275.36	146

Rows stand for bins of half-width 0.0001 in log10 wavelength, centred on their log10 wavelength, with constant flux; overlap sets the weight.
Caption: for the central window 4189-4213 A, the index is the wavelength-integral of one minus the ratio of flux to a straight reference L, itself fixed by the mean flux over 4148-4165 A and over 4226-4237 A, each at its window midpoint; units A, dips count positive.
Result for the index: 0.1 A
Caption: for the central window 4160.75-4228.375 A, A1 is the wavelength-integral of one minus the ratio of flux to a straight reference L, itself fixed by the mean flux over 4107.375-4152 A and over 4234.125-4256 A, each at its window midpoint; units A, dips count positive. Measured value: 4.3 A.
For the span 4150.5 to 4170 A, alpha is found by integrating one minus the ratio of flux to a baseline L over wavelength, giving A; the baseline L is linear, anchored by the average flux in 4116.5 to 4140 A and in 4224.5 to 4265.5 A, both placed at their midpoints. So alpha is 0.76 A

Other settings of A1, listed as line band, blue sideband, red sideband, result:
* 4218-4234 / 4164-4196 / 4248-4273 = 0.3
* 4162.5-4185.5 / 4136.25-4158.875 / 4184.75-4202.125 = 0.8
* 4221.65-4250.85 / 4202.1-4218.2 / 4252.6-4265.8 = 0.5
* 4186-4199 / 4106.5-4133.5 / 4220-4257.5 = 0.4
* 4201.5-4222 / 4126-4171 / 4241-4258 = -0.2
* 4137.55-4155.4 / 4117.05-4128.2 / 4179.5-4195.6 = 2.0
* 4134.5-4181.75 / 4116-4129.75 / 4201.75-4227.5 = 4.2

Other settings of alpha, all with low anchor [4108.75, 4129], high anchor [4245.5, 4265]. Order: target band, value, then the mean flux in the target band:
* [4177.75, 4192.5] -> 1.4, 145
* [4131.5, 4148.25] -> 1.8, 142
